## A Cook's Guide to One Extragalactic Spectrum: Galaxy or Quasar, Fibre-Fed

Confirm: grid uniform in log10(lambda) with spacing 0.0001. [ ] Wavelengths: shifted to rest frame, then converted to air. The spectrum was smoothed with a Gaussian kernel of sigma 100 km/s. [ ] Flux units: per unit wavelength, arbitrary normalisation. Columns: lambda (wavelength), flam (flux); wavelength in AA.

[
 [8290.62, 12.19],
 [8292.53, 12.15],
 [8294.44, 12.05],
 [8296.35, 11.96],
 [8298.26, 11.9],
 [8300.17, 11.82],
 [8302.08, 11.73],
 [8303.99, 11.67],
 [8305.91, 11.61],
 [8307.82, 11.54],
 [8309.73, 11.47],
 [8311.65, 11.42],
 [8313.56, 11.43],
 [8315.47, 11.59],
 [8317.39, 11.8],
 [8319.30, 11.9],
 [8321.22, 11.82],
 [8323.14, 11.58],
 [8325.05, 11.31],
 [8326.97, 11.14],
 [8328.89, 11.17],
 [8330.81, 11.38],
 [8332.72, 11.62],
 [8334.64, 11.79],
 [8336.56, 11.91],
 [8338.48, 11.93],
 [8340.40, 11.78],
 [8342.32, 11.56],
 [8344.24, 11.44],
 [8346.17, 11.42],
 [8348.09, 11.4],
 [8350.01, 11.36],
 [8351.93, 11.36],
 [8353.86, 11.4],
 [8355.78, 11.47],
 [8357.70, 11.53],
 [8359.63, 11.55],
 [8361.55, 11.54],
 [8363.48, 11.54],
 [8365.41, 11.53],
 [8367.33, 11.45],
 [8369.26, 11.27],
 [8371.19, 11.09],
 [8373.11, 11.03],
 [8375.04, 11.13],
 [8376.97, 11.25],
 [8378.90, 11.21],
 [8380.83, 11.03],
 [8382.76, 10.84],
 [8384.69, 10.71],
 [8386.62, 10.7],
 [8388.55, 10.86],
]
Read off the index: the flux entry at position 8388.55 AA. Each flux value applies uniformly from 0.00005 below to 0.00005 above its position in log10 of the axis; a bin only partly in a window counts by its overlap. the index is 10.86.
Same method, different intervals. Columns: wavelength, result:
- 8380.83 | 11.03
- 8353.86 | 11.4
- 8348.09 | 11.4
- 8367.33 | 11.45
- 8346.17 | 11.42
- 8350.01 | 11.36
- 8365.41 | 11.53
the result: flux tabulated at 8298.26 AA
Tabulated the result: 11.9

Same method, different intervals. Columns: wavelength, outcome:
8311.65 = 11.42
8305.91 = 11.61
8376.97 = 11.25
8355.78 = 11.47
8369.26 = 11.27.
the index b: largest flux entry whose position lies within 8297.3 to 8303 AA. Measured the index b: 11.9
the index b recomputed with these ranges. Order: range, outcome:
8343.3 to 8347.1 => 11.44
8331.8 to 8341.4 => 11.93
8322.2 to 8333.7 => 11.62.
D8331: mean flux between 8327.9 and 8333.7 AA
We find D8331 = 11.4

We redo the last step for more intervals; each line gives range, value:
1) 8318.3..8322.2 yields 11.9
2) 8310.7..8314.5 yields 11.4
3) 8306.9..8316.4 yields 11.5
